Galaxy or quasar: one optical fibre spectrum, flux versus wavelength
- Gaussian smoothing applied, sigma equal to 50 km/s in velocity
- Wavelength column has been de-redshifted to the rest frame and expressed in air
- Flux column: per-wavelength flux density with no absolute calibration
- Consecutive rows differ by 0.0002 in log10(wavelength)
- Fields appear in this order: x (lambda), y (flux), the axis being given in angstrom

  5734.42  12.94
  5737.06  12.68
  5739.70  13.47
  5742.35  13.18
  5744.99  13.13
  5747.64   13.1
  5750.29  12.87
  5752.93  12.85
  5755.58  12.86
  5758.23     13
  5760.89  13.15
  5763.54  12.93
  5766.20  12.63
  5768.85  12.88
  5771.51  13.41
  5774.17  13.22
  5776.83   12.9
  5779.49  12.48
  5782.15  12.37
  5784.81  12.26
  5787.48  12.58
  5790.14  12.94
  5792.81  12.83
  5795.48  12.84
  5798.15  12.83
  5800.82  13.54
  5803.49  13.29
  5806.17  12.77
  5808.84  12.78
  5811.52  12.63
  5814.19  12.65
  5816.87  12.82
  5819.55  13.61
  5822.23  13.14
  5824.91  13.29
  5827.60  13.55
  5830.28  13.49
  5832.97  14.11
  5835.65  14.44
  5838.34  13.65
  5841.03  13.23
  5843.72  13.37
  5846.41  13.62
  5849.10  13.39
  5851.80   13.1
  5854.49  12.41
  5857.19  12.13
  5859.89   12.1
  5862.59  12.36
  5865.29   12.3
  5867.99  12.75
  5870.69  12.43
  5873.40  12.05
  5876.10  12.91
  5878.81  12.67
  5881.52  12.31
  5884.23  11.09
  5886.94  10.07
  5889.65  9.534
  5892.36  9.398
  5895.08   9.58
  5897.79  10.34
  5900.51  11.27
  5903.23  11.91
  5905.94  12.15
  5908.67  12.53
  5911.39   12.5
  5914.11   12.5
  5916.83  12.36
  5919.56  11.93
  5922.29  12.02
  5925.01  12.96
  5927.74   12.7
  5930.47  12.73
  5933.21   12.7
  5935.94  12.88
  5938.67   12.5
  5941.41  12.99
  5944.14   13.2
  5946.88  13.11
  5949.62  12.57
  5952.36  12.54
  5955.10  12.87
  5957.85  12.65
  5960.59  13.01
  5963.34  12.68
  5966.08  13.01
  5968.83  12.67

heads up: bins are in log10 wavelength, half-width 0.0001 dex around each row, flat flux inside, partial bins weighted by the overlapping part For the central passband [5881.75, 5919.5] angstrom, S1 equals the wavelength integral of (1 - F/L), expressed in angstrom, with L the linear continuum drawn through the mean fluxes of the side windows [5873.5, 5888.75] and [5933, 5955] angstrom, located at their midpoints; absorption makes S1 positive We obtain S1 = 2.7 angstrom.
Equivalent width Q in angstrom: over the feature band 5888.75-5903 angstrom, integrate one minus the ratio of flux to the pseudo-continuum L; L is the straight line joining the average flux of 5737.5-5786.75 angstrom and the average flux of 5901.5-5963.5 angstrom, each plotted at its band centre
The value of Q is 2.8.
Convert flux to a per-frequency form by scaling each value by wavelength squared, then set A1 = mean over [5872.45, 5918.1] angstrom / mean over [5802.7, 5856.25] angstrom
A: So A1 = 0.9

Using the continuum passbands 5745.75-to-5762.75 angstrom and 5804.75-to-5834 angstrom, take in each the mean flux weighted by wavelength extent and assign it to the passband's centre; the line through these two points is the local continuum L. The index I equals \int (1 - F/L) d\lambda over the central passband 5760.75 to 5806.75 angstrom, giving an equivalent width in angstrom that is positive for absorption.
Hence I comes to 0.6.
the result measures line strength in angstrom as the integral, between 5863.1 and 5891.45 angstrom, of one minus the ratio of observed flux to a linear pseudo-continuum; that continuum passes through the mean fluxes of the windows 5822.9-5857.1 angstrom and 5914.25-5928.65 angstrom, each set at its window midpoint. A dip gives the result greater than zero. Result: 2.6 angstrom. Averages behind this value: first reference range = 13.4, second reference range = 12.4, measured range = 11.8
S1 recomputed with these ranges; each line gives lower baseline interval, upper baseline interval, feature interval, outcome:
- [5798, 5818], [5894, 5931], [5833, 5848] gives -1.27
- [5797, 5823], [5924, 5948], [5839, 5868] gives 0.31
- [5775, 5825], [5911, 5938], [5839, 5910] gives 3.89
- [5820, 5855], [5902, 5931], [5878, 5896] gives 3.05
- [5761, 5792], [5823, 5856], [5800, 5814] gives 0.18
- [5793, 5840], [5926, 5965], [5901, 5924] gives 1.25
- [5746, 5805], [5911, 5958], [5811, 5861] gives -1.58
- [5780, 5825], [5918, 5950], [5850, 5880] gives 0.71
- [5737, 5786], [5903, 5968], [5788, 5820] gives -0.20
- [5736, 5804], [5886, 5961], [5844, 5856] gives -0.64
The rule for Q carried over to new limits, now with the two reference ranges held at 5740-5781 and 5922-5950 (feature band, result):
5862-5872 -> 0.31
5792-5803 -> -0.08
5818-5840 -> -1.25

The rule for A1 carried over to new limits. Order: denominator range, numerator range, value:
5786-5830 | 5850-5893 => 0.93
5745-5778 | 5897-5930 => 0.99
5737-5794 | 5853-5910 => 0.94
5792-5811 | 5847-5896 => 0.94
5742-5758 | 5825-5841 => 1.09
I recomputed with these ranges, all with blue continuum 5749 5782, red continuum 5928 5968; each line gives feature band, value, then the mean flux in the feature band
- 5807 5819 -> 0.1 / 12.8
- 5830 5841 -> -0.9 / 13.9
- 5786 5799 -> 0.1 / 12.8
